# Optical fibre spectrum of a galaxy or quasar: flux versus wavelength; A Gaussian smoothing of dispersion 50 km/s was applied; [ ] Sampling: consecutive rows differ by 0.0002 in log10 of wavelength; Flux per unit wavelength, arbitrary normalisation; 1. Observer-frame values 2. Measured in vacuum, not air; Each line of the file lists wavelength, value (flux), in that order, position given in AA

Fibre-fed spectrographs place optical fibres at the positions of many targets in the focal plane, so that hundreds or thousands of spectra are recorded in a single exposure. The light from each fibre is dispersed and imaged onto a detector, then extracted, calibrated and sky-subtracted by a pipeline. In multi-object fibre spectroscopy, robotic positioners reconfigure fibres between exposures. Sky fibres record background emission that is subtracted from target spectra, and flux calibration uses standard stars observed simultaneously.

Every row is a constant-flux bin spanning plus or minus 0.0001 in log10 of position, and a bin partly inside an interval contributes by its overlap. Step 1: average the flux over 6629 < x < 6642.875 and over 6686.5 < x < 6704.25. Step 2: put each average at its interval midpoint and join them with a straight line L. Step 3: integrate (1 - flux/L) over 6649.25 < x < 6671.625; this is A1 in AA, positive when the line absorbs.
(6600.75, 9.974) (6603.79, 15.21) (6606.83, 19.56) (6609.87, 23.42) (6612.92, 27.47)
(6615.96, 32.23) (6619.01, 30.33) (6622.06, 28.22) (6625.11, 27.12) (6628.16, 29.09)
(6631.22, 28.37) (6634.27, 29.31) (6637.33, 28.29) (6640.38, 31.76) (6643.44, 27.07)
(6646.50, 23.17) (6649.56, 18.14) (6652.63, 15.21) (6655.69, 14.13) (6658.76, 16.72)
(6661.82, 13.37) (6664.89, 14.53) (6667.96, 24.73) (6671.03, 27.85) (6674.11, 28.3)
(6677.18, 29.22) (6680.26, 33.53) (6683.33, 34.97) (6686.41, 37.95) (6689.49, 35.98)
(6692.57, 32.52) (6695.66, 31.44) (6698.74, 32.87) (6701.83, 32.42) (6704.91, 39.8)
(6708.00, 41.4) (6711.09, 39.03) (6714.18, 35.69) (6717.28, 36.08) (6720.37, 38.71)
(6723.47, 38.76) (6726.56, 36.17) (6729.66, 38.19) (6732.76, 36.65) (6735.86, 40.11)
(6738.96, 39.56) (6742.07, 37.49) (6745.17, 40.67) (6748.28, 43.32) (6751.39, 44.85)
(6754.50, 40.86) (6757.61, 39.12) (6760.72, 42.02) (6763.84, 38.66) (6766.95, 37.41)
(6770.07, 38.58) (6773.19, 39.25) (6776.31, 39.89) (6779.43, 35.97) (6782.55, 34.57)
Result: 9.70 AA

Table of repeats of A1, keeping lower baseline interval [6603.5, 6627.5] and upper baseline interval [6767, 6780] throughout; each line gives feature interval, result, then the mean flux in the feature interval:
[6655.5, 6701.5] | 5.2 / 27.7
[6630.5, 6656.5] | 3.8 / 24.1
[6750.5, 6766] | -1.5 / 40.8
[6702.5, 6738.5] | -4.0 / 38.1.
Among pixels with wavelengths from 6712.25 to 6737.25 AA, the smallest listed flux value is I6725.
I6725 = 35.69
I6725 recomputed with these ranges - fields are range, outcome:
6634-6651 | 18.14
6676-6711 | 29.22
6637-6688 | 13.37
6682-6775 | 31.44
